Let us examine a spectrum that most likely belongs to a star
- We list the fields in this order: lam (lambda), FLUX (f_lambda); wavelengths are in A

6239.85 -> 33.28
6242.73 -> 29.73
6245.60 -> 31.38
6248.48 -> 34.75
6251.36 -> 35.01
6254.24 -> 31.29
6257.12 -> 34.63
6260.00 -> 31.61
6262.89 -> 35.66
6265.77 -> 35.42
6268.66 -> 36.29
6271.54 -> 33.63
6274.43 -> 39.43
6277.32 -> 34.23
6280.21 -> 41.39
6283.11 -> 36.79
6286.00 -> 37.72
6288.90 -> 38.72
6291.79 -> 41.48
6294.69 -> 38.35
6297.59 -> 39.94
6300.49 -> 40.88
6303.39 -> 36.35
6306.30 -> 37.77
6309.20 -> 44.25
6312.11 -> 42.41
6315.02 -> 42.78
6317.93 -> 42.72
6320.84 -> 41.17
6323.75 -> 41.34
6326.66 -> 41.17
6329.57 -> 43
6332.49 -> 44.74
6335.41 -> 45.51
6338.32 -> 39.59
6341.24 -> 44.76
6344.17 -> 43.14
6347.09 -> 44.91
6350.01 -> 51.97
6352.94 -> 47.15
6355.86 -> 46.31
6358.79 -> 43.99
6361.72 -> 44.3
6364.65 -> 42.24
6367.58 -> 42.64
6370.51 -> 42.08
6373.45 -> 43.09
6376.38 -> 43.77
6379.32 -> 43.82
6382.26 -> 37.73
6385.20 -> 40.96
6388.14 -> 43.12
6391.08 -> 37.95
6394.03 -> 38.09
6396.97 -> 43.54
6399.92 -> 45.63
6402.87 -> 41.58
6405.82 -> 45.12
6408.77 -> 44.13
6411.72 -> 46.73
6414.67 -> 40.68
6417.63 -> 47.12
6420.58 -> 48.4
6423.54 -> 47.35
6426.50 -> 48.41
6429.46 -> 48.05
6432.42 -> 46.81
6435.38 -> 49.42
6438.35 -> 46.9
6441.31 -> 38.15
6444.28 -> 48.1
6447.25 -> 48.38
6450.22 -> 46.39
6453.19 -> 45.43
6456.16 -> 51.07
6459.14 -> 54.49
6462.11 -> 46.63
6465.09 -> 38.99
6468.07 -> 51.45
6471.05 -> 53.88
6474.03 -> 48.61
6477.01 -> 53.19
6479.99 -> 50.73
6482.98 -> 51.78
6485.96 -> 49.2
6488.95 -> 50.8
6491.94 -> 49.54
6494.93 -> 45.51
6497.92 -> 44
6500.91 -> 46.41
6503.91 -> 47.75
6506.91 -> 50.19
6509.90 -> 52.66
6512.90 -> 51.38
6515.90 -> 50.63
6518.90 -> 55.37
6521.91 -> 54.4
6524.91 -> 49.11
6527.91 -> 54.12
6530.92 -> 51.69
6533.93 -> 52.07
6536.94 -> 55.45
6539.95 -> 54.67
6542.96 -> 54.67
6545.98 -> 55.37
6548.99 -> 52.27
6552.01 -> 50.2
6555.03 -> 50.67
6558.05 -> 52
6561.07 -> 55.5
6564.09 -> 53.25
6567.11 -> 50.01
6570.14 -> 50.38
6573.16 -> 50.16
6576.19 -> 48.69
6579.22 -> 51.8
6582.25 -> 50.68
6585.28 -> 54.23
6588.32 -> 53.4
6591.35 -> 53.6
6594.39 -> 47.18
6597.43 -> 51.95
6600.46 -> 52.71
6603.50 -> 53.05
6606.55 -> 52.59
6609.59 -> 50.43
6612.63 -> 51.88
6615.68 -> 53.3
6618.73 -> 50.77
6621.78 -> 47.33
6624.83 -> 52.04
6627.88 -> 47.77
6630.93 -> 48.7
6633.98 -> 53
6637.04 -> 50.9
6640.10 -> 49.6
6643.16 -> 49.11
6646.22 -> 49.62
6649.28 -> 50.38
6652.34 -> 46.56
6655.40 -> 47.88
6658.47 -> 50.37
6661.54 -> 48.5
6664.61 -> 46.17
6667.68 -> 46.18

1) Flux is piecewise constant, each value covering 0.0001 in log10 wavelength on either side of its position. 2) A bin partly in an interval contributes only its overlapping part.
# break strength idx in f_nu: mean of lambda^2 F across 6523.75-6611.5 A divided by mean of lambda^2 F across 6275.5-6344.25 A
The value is 1.38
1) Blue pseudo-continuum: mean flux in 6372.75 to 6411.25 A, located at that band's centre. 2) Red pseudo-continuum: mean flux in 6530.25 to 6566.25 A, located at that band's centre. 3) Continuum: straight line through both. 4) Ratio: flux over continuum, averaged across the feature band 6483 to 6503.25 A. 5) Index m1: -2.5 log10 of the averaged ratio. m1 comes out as 0.03 mag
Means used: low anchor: 42.3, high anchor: 53.1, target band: 47.9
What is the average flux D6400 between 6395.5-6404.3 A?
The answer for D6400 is 43.6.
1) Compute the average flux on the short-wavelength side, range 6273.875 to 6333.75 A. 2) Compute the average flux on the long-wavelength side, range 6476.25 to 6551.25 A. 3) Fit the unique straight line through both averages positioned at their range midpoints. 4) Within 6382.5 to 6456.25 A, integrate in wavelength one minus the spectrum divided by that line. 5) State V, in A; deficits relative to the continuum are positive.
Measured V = 2.4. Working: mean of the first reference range 40.3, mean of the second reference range 51.3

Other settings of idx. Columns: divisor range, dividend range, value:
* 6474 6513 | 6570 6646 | 1.07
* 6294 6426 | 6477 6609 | 1.26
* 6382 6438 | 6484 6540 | 1.18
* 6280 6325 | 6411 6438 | 1.21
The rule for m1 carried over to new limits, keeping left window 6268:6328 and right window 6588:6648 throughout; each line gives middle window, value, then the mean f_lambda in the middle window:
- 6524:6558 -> -0.10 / 52.8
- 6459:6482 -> -0.09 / 49.5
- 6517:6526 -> -0.12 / 53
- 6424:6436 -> -0.09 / 48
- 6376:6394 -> 0.05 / 40.8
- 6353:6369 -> -0.06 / 44.2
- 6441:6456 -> -0.04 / 46.4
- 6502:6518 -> -0.08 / 50.6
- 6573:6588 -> -0.04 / 51.4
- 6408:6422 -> -0.04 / 45.5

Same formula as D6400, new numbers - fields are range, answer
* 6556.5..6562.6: 53.7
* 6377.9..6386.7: 40.8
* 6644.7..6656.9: 48.6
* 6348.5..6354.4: 49.5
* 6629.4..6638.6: 50.9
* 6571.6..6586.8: 51.1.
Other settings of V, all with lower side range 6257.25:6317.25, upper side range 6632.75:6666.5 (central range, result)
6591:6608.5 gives -1.5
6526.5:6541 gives -2.5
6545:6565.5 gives -2.8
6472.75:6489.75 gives -2.6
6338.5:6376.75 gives -3.9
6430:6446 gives -1.2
